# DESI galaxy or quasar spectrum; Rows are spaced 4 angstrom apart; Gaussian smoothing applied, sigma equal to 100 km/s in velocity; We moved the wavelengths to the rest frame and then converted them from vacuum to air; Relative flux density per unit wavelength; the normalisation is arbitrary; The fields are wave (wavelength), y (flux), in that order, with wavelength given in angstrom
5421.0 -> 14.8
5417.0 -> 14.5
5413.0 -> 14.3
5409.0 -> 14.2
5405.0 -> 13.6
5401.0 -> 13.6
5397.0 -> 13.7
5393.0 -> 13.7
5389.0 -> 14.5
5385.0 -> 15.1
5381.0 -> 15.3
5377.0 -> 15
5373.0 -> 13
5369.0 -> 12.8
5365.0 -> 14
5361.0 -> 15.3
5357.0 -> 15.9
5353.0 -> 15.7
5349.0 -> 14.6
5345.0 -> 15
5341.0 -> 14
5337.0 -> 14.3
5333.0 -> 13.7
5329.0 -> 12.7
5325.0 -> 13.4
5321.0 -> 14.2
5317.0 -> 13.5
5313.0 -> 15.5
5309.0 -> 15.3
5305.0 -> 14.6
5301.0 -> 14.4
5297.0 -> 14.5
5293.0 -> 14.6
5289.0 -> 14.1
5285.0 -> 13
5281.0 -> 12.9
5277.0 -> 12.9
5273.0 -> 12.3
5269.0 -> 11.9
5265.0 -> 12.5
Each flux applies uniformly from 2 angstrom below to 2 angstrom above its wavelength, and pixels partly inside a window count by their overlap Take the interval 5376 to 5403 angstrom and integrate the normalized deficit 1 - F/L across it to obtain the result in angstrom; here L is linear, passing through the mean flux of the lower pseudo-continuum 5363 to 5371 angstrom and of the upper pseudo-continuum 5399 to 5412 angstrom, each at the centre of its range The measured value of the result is -1.5 angstrom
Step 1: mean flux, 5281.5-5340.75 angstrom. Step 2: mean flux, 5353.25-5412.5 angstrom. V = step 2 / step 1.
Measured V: 1.02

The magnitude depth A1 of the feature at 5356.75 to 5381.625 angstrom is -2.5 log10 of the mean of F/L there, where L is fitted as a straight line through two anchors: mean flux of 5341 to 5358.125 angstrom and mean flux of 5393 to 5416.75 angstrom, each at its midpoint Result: 0.027 mag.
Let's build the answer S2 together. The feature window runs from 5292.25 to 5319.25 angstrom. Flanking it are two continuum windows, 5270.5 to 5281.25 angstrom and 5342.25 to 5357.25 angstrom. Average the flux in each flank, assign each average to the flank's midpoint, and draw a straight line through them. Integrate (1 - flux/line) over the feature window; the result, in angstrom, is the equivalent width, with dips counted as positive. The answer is -1.9 angstrom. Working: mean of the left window 12.6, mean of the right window 15.2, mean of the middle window 14.6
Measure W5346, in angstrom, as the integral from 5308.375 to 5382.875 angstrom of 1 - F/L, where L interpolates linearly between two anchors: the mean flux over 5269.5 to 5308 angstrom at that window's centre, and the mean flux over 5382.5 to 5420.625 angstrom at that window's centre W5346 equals -2.3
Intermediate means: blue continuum 13.7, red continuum 14.2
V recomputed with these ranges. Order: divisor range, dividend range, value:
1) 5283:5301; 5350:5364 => 1.10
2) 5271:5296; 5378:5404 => 1.07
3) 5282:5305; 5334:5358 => 1.05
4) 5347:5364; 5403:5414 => 0.92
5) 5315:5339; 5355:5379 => 1.05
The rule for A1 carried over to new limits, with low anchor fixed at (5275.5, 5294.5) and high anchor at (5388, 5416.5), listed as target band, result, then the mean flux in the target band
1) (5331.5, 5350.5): -0.048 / 14.3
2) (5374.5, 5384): -0.088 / 15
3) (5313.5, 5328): -0.015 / 13.8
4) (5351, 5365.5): -0.117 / 15.4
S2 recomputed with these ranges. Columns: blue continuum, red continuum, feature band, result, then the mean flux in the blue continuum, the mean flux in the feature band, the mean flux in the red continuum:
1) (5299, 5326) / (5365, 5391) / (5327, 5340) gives 0.71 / 14.5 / 13.6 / 14.3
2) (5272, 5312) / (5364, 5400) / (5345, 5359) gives -1.28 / 13.9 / 15.3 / 14.1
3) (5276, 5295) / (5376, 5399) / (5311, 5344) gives -0.01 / 13.5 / 13.9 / 14.5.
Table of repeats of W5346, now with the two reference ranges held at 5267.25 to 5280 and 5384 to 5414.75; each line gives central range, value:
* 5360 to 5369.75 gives -0.3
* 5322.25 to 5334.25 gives -0.2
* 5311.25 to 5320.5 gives -1.0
